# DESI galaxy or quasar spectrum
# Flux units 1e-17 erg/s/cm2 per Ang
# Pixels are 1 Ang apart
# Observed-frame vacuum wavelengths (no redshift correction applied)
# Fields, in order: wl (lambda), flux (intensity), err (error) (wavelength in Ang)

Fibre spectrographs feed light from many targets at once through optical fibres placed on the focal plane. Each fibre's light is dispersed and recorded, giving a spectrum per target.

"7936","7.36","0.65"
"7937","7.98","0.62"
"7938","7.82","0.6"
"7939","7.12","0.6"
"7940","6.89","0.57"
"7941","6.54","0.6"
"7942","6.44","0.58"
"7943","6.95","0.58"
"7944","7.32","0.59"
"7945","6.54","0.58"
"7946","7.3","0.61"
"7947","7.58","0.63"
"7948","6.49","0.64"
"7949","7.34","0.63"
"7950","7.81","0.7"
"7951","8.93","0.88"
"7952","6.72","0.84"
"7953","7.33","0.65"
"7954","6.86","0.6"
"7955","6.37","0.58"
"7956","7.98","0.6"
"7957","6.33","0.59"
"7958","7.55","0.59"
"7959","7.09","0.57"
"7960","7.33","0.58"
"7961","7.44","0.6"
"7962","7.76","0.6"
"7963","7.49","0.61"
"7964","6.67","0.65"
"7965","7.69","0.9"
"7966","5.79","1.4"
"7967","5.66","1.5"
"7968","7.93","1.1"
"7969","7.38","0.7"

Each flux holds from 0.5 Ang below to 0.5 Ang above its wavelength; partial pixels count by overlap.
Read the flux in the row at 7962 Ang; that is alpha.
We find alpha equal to 7.76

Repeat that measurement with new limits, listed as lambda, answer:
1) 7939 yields 7.12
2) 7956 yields 7.98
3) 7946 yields 7.3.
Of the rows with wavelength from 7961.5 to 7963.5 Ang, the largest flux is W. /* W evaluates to 7.76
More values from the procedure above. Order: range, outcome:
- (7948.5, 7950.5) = 7.81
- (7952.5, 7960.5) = 7.98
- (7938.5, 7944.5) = 7.32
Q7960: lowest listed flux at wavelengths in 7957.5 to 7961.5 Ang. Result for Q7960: 7.09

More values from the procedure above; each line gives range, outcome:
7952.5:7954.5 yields 6.86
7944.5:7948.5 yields 6.49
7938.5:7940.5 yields 6.89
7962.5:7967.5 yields 5.66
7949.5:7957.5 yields 6.33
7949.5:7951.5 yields 7.81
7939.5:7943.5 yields 6.44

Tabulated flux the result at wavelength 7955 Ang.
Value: 6.37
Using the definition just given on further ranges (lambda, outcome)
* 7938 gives 7.82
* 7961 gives 7.44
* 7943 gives 6.95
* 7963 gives 7.49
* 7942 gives 6.44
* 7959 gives 7.09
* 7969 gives 7.38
